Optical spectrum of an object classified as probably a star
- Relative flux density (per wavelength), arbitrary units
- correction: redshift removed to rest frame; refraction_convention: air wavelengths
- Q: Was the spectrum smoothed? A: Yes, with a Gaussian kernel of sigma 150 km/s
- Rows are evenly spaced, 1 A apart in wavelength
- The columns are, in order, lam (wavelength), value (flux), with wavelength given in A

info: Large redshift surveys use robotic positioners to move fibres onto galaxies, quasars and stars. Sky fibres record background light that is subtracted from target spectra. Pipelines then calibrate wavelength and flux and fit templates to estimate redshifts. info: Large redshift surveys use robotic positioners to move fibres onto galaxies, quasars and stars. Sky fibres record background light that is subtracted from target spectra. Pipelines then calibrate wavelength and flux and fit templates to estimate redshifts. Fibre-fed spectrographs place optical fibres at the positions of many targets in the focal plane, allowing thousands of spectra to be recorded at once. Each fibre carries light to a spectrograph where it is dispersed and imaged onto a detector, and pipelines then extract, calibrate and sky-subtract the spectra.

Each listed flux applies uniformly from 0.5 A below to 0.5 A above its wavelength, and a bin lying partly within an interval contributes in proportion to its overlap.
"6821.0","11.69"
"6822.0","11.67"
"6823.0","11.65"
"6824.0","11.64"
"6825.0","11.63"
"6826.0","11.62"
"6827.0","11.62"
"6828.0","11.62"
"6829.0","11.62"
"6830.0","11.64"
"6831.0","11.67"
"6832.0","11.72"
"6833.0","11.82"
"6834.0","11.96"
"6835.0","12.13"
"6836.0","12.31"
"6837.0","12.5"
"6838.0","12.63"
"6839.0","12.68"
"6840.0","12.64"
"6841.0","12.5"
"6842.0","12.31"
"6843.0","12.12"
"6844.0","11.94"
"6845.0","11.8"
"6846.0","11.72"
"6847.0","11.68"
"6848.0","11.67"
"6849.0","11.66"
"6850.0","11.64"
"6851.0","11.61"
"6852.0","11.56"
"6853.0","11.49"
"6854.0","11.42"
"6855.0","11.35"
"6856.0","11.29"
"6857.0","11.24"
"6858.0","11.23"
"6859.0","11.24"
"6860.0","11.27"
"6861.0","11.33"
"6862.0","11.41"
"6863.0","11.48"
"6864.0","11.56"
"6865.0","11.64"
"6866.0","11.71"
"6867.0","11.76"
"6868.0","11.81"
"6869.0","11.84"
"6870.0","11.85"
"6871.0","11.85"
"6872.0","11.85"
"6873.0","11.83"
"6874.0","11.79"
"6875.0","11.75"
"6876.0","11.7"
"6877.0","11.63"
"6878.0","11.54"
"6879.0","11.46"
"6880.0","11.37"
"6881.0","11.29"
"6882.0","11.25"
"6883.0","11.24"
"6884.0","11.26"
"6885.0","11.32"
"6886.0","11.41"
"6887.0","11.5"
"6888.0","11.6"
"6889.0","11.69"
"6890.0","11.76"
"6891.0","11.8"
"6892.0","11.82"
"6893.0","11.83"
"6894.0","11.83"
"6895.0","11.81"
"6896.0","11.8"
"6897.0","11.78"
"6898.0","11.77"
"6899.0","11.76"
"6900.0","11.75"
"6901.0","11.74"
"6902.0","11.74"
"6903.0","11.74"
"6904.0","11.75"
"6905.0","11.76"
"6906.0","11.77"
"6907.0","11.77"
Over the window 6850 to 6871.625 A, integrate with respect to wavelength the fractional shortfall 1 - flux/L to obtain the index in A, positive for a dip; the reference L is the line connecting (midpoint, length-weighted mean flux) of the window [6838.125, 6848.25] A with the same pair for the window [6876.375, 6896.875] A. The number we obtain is 0.7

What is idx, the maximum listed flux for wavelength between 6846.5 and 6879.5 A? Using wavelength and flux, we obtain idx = 11.85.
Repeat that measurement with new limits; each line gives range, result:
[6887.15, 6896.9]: 11.83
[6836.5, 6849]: 12.68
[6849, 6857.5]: 11.66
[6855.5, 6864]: 11.56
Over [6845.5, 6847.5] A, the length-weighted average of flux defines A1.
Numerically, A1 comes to 11.7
